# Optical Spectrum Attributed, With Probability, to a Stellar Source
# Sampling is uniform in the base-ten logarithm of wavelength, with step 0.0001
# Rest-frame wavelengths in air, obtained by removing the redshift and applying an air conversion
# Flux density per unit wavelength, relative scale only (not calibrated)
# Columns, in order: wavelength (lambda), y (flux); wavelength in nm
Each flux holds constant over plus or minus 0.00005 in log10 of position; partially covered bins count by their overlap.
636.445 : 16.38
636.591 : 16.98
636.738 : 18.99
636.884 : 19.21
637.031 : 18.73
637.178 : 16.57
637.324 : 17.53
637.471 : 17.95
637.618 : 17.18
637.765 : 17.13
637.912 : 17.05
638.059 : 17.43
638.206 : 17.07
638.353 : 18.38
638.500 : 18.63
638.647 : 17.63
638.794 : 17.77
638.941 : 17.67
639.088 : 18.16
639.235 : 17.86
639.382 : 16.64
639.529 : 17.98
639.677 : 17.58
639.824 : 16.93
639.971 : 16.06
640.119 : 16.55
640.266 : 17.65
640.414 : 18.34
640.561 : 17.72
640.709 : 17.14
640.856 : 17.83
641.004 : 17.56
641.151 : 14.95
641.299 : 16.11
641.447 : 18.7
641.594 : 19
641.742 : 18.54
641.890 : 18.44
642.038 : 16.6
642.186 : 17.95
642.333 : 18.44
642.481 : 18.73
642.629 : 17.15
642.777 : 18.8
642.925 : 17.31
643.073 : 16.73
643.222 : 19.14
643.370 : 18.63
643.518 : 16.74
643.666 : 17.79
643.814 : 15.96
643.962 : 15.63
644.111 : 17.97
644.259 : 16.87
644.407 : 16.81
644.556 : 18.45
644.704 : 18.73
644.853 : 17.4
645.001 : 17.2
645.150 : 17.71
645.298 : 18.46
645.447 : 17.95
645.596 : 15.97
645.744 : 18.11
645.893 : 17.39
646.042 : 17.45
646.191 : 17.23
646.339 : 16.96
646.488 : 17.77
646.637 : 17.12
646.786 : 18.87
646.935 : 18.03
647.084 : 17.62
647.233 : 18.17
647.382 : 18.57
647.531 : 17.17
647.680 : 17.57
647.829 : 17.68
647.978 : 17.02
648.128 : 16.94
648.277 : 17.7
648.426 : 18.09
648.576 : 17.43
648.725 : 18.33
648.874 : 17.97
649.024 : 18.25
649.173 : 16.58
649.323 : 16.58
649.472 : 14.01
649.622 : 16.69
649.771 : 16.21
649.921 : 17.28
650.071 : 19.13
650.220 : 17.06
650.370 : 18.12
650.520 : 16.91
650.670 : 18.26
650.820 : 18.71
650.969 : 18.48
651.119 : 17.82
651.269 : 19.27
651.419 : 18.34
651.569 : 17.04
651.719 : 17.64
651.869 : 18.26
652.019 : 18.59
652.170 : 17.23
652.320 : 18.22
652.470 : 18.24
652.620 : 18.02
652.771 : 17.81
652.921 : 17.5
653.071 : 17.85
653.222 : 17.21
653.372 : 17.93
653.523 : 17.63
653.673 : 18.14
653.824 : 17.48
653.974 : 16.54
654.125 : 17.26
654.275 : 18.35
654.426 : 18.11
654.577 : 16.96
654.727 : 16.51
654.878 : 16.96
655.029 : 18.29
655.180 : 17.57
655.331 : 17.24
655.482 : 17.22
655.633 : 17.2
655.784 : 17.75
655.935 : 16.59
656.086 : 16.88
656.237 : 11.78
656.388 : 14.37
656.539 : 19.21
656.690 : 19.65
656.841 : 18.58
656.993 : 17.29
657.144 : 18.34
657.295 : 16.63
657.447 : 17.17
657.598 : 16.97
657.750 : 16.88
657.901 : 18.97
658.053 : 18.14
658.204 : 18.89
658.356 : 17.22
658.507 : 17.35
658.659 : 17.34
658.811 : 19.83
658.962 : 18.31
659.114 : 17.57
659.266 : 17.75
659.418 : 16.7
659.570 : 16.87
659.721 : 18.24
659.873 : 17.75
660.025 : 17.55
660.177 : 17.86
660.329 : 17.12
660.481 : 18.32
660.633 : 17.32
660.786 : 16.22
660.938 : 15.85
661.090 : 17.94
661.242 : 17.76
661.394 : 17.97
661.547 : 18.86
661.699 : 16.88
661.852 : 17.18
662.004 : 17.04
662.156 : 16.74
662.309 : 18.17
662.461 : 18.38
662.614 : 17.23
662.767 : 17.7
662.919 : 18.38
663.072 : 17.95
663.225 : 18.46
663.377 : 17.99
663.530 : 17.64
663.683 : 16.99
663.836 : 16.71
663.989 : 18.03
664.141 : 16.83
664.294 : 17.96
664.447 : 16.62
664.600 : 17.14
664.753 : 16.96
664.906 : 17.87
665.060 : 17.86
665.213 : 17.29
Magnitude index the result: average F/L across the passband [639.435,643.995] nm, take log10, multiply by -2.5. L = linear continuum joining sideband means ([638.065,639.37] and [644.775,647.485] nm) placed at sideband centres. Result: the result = 0.01 mag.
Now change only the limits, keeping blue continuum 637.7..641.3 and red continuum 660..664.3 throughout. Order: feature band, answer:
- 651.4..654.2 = -0.01 mag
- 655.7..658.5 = 0.01 mag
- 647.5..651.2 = 0.00 mag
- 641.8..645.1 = -0.01 mag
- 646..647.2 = -0.01 mag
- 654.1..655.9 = 0.00 mag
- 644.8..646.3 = 0.00 mag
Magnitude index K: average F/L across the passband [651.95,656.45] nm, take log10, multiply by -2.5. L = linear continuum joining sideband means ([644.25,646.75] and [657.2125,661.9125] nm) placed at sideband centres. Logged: 0.02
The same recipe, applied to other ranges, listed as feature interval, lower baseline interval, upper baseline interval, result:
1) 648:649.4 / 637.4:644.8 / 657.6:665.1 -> 0.00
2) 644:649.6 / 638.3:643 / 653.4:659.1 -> 0.00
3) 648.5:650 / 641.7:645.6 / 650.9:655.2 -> 0.05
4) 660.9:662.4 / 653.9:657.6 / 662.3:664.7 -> 0.00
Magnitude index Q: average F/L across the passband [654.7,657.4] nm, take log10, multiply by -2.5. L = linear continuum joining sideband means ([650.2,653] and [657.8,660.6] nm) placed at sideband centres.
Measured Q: 0.05 mag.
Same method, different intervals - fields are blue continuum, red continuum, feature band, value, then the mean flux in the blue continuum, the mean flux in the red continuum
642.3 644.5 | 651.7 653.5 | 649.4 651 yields 0.03 mag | 17.5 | 17.9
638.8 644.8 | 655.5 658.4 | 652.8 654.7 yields -0.01 mag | 17.5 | 17.3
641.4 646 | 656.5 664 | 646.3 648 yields 0.00 mag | 17.7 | 17.7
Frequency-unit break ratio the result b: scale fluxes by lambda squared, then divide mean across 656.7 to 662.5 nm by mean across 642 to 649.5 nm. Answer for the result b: 1.05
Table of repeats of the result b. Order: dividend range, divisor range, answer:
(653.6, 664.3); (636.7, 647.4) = 1.05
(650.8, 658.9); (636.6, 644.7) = 1.05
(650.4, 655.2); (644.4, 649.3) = 1.03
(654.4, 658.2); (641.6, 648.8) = 1.01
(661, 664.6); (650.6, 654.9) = 1.02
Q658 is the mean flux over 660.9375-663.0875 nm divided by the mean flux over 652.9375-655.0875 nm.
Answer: 1.01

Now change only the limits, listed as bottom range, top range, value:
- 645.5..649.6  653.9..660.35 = 1.00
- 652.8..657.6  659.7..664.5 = 1.01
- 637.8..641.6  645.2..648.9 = 1.01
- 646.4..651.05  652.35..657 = 0.99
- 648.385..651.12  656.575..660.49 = 1.02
